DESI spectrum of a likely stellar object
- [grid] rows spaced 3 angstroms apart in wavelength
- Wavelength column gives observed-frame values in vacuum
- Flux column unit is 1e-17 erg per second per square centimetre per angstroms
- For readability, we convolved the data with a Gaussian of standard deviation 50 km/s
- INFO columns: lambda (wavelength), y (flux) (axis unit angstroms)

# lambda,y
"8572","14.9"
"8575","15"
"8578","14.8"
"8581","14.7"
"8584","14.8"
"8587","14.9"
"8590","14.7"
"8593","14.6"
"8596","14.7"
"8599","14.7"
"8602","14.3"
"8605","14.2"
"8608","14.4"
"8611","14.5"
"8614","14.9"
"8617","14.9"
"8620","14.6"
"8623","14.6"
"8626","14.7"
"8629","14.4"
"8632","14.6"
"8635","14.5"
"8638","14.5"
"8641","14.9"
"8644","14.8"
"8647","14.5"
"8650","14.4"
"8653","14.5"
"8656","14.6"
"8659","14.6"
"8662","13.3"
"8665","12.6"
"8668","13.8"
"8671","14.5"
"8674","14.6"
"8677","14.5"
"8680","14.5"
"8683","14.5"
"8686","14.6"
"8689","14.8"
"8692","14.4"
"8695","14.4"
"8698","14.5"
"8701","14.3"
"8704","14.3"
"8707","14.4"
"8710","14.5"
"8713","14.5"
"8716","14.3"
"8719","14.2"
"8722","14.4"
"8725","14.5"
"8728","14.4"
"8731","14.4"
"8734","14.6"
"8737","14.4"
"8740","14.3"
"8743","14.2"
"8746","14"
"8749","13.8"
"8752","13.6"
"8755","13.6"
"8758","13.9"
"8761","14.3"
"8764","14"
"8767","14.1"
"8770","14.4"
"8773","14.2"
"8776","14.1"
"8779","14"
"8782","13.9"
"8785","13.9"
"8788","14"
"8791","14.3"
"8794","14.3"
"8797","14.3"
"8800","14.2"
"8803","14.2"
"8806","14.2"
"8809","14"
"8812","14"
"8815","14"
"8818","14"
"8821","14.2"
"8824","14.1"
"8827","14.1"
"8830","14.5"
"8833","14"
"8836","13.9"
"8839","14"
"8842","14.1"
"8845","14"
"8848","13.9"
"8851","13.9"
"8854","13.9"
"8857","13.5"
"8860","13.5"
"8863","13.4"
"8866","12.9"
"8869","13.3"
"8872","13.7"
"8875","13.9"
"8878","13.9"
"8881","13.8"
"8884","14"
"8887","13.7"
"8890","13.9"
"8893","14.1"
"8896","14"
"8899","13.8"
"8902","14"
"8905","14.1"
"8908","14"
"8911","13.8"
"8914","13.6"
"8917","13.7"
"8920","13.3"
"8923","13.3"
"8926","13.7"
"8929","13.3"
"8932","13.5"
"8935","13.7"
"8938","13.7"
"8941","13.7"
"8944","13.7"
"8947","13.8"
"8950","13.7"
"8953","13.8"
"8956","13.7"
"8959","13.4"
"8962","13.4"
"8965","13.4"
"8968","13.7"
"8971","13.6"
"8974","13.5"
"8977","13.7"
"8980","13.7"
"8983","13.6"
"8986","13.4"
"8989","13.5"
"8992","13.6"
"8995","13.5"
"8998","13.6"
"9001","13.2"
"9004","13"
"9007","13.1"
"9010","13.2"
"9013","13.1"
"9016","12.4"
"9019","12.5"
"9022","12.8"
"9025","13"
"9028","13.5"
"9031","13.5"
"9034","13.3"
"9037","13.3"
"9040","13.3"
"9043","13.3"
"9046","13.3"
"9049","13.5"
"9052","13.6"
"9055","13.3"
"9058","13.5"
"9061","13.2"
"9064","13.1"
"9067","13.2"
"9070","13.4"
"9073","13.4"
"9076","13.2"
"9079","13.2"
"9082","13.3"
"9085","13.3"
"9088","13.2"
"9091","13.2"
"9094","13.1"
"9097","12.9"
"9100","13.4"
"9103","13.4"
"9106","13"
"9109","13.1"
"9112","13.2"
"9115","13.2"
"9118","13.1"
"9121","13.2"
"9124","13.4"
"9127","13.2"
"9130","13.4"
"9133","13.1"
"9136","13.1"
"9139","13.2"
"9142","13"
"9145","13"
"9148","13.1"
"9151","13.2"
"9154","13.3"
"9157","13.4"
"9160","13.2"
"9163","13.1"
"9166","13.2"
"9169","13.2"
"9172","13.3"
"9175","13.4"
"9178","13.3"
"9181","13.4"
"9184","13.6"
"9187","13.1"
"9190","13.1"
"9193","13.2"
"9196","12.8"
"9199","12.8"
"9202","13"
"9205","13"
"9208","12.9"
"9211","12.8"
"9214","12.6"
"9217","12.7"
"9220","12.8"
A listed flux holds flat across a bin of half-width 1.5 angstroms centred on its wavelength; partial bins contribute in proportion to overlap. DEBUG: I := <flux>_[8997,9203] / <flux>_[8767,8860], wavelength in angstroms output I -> 0.9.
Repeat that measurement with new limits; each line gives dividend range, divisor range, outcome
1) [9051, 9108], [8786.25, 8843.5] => 0.94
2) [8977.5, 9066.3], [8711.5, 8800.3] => 0.94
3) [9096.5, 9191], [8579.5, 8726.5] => 0.91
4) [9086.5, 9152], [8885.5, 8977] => 0.96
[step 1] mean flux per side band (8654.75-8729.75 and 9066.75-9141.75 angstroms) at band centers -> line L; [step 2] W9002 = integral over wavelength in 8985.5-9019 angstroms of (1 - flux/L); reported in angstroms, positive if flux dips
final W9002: 0.7 angstroms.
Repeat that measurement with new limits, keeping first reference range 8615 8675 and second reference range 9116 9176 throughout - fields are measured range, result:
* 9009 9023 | 0.75 angstroms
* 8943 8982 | 0.05 angstroms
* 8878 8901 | -0.15 angstroms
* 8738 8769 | 0.32 angstroms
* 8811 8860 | -0.17 angstroms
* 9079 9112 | 0.33 angstroms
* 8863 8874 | 0.42 angstroms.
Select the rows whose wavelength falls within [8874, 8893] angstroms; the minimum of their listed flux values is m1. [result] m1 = 13.7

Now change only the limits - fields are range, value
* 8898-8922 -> 13.3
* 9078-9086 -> 13.2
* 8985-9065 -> 12.4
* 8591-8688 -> 12.6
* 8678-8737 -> 14.2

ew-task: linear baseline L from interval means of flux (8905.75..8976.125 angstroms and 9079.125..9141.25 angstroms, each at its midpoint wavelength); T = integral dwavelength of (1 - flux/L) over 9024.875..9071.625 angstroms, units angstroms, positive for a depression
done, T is 0.0 angstroms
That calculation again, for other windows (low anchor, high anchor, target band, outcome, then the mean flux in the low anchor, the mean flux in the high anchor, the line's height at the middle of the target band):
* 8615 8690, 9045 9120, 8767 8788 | 0.0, 14.4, 13.3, 14.1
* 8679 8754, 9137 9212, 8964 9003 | 0.3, 14.3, 13.1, 13.6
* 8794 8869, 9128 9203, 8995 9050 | 1.4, 13.9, 13.2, 13.5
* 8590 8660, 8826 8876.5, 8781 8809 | -0.3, 14.6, 13.8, 14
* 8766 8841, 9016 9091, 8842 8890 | 0.7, 14.1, 13.2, 13.9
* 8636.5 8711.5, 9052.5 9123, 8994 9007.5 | 0.2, 14.4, 13.2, 13.5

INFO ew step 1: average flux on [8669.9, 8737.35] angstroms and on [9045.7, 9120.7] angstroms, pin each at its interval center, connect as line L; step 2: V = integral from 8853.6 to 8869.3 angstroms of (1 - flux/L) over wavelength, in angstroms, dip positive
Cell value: 0.6 angstroms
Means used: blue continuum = 14.5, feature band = 13.4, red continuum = 13.3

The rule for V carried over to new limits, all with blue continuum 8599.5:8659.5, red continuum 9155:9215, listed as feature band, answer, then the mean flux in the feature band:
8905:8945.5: 0.5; 13.6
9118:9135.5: 0.1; 13.2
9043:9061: 0.1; 13.4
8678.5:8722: -0.2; 14.4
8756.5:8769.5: 0.1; 14.1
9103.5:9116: 0.2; 13.1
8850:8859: 0.2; 13.7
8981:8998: 0.1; 13.5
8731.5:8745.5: -0.1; 14.3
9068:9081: 0.1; 13.3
